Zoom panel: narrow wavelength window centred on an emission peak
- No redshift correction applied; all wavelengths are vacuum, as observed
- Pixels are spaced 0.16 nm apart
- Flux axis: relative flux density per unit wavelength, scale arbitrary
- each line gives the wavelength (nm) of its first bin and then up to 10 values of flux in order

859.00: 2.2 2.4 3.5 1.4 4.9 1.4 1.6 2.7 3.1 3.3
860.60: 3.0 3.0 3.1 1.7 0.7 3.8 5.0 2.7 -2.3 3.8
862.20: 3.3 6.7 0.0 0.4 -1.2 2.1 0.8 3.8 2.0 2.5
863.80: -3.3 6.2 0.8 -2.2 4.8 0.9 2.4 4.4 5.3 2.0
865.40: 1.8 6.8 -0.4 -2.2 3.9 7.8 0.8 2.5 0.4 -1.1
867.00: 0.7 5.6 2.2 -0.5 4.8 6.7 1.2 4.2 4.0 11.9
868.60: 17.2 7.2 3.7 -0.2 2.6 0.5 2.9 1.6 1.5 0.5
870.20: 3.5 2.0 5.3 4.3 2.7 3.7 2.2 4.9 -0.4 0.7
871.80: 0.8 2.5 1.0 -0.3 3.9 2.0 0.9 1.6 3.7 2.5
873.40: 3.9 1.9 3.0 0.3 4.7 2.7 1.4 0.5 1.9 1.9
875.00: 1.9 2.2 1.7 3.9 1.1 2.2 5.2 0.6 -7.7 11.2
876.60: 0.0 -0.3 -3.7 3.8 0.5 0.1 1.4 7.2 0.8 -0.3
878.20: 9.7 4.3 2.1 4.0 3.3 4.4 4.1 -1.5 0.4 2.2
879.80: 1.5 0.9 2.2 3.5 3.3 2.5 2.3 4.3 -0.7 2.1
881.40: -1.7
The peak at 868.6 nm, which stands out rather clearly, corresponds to H-beta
